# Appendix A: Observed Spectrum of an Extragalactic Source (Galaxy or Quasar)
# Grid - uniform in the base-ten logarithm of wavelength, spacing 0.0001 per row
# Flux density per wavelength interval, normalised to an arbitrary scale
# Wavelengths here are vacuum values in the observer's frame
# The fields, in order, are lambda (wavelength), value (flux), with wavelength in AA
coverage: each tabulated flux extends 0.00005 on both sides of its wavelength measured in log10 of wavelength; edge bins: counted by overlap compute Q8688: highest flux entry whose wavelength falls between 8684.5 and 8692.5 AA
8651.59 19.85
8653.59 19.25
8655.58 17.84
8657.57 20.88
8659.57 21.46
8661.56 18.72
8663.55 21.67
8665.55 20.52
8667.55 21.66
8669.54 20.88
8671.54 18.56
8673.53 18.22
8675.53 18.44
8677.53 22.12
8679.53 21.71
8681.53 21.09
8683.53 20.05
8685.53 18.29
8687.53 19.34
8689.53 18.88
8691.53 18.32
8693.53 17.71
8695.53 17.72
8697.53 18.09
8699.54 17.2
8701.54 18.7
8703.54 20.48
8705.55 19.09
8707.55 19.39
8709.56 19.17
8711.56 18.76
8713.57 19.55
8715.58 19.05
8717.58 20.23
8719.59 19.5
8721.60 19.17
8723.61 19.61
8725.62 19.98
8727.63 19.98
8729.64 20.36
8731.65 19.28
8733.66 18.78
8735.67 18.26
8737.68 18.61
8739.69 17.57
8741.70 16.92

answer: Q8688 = 19.34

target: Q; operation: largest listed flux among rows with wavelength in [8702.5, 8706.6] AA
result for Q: 20.48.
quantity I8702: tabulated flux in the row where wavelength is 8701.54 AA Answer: 18.7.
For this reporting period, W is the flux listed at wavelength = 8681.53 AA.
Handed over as 21.09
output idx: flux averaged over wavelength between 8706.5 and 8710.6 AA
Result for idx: 19.3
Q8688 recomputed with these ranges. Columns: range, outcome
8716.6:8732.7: 20.36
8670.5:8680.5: 22.12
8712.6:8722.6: 20.23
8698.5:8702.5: 18.7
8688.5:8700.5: 18.88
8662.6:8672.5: 21.67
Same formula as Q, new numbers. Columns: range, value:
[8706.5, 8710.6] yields 19.39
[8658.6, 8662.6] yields 21.46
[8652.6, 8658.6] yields 20.88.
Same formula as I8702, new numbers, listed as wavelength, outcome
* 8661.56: 18.72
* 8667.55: 21.66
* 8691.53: 18.32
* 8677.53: 22.12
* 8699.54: 17.2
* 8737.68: 18.61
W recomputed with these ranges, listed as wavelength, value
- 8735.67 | 18.26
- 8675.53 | 18.44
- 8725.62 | 19.98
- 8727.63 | 19.98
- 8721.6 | 19.17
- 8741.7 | 16.92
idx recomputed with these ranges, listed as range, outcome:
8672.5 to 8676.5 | 18.4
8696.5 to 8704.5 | 18.6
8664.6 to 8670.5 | 21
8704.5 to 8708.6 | 19.2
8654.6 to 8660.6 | 20.1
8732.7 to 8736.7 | 18.5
